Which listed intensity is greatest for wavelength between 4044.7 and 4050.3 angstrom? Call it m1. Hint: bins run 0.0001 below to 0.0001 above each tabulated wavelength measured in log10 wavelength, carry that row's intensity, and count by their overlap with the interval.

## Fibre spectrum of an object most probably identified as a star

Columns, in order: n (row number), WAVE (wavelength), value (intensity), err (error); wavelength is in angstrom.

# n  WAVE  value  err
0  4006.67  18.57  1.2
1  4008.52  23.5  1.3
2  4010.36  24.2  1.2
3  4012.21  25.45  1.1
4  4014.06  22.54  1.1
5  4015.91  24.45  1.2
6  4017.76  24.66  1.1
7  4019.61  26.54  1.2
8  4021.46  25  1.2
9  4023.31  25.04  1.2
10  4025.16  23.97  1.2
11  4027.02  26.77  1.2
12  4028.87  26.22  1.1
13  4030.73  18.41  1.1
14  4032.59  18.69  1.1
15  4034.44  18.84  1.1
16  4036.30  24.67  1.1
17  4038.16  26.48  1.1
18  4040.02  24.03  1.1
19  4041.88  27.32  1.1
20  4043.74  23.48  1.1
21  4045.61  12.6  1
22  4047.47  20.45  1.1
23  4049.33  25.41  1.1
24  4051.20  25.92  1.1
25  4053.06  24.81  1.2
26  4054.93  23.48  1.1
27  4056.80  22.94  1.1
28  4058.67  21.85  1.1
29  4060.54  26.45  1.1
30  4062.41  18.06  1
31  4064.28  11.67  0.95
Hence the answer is 25.41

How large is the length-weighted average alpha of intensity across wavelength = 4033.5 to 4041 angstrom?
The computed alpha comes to 23.5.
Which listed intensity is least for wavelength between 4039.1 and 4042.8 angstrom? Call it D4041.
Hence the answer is 24.03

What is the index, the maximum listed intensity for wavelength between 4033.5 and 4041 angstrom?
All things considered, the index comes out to 26.48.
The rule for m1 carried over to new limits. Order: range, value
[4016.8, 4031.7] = 26.77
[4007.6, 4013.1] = 25.45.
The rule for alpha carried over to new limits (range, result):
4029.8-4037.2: 20.1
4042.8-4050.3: 20.5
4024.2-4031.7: 23.8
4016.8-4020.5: 25.6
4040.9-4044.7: 25.3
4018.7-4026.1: 25.1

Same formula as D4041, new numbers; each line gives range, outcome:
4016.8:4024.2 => 24.66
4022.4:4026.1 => 23.97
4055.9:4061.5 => 21.85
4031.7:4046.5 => 12.6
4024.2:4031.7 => 18.41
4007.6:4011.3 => 23.5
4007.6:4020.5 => 22.54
